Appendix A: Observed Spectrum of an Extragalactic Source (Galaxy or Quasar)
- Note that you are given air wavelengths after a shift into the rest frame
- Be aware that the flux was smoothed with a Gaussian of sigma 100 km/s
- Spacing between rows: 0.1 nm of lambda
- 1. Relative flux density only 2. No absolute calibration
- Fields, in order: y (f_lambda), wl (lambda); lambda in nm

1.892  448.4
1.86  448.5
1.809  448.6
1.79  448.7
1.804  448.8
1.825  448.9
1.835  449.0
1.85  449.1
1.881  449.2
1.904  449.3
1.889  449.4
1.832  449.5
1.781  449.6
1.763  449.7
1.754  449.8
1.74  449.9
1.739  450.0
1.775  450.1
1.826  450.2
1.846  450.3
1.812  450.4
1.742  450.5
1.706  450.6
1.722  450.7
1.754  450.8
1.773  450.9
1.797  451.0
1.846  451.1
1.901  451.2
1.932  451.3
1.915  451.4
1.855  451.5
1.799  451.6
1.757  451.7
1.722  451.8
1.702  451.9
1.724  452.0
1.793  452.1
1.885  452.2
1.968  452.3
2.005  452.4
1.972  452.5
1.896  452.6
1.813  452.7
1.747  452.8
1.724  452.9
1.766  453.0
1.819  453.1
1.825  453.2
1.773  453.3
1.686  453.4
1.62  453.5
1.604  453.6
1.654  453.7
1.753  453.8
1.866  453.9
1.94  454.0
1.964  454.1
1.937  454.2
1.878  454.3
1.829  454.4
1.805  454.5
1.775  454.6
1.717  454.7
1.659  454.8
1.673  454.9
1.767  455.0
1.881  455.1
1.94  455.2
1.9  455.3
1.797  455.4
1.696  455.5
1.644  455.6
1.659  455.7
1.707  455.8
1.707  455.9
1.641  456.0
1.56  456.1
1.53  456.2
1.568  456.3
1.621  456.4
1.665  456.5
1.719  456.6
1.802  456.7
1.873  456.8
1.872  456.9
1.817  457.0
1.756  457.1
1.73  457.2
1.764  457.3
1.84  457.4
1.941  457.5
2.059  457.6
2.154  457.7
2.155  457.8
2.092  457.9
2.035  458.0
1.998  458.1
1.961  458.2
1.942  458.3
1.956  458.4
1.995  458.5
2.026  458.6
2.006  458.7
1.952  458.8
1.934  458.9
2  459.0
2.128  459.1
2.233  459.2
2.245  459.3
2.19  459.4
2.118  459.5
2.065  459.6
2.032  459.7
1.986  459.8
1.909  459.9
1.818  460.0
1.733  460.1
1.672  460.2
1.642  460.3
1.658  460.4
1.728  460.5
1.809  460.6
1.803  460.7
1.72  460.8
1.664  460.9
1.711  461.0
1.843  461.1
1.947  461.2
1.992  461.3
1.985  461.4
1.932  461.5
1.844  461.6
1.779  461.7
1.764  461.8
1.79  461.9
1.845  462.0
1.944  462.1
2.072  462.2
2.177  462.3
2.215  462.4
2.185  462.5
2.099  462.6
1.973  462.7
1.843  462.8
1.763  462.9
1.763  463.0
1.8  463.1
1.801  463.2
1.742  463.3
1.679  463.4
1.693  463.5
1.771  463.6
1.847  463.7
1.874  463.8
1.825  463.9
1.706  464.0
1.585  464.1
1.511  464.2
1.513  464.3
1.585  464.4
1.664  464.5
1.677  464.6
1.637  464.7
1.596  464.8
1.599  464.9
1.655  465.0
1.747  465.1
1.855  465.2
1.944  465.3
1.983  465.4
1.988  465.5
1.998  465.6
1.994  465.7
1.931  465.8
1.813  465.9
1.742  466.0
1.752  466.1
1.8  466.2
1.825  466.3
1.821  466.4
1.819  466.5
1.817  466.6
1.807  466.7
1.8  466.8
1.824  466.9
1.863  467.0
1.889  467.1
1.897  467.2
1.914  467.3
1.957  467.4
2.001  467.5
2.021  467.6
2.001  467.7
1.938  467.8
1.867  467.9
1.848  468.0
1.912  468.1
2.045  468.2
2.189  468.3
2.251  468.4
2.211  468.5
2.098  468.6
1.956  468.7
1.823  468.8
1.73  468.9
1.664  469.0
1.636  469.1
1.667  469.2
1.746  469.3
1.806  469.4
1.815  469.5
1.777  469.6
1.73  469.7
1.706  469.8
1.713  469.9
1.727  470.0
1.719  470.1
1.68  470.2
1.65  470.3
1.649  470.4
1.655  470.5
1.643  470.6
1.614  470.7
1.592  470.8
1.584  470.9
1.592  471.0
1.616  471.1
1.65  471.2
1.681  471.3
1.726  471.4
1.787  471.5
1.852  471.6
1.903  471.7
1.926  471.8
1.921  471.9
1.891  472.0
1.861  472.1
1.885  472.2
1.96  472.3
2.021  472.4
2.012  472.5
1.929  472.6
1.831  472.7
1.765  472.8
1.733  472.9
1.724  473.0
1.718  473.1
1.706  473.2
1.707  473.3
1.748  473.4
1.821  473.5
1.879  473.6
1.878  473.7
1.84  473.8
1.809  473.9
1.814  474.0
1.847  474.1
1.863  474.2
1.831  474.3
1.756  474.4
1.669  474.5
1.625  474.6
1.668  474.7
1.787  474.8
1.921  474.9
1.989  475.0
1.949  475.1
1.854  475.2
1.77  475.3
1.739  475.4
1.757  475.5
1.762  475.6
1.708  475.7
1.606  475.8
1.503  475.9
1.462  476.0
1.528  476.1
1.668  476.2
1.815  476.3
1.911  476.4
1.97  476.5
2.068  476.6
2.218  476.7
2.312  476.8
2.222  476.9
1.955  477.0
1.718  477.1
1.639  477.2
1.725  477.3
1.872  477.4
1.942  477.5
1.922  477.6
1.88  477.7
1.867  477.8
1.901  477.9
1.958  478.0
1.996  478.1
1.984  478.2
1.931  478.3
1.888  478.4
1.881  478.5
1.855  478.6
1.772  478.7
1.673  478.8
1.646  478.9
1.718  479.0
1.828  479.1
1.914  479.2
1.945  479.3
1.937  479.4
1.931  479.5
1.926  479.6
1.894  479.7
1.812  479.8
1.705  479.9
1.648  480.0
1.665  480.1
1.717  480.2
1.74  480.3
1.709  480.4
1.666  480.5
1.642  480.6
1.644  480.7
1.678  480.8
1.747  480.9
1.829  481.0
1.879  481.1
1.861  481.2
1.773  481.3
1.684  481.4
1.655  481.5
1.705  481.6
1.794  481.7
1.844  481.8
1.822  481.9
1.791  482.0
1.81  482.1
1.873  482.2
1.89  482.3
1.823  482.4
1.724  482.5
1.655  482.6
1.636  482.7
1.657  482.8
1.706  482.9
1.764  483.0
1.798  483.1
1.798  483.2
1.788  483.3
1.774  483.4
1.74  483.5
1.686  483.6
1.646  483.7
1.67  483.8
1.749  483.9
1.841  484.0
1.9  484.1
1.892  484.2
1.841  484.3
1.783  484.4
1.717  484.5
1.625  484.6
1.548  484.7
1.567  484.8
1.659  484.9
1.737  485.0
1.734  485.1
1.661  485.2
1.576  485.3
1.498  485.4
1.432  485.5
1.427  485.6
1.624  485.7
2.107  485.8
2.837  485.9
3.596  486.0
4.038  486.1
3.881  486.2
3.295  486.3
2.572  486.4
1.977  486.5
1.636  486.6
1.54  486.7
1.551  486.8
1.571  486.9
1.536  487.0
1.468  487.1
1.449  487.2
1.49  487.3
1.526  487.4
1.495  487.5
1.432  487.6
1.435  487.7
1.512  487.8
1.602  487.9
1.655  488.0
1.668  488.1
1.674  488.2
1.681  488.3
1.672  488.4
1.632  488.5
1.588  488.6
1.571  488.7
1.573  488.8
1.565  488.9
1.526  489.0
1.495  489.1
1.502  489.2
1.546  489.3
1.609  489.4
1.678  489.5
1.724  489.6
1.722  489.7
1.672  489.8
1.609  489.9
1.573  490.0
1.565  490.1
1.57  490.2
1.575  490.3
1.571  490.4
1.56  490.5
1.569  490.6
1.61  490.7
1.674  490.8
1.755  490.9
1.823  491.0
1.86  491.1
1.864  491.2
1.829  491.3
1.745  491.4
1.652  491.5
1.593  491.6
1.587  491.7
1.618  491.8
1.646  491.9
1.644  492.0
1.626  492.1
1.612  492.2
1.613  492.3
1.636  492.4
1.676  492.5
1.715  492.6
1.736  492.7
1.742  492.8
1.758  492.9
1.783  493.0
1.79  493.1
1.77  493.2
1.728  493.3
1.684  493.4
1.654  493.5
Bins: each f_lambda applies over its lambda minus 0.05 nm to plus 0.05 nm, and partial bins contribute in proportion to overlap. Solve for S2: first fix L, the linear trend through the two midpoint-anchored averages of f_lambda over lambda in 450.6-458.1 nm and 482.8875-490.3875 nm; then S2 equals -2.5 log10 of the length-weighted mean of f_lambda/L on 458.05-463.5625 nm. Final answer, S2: -0.07 mag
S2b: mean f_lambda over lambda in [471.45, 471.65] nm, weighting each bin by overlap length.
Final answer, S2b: 1.82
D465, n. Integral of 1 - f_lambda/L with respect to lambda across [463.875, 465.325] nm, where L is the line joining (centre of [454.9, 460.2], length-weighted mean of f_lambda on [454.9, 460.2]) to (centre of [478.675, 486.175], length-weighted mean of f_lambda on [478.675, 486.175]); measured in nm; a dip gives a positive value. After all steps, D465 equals 0.15 nm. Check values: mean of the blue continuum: 1.88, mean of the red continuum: 1.82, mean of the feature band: 1.67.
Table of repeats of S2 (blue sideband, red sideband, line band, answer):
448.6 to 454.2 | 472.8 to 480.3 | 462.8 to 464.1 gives 0.03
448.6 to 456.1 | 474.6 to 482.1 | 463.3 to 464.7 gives 0.07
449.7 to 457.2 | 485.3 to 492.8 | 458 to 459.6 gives -0.15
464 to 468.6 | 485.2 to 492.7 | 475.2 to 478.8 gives -0.02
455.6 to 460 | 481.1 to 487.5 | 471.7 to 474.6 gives 0.03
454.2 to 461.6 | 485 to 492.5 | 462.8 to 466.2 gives 0.05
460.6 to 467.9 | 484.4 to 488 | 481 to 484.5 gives 0.07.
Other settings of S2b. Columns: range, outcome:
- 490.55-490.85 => 1.62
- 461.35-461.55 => 1.96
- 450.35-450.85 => 1.75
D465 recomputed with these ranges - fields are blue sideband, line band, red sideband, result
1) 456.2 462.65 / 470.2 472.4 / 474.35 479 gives 0.13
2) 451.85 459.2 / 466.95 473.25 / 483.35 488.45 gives 0.06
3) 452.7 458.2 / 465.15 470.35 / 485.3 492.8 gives -0.24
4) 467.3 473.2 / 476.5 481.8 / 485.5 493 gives -0.12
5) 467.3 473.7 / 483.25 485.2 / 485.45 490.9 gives 0.07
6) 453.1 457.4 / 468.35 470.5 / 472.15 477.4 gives 0.01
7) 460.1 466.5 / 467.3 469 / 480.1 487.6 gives -0.15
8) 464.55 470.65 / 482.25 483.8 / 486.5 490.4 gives -0.08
